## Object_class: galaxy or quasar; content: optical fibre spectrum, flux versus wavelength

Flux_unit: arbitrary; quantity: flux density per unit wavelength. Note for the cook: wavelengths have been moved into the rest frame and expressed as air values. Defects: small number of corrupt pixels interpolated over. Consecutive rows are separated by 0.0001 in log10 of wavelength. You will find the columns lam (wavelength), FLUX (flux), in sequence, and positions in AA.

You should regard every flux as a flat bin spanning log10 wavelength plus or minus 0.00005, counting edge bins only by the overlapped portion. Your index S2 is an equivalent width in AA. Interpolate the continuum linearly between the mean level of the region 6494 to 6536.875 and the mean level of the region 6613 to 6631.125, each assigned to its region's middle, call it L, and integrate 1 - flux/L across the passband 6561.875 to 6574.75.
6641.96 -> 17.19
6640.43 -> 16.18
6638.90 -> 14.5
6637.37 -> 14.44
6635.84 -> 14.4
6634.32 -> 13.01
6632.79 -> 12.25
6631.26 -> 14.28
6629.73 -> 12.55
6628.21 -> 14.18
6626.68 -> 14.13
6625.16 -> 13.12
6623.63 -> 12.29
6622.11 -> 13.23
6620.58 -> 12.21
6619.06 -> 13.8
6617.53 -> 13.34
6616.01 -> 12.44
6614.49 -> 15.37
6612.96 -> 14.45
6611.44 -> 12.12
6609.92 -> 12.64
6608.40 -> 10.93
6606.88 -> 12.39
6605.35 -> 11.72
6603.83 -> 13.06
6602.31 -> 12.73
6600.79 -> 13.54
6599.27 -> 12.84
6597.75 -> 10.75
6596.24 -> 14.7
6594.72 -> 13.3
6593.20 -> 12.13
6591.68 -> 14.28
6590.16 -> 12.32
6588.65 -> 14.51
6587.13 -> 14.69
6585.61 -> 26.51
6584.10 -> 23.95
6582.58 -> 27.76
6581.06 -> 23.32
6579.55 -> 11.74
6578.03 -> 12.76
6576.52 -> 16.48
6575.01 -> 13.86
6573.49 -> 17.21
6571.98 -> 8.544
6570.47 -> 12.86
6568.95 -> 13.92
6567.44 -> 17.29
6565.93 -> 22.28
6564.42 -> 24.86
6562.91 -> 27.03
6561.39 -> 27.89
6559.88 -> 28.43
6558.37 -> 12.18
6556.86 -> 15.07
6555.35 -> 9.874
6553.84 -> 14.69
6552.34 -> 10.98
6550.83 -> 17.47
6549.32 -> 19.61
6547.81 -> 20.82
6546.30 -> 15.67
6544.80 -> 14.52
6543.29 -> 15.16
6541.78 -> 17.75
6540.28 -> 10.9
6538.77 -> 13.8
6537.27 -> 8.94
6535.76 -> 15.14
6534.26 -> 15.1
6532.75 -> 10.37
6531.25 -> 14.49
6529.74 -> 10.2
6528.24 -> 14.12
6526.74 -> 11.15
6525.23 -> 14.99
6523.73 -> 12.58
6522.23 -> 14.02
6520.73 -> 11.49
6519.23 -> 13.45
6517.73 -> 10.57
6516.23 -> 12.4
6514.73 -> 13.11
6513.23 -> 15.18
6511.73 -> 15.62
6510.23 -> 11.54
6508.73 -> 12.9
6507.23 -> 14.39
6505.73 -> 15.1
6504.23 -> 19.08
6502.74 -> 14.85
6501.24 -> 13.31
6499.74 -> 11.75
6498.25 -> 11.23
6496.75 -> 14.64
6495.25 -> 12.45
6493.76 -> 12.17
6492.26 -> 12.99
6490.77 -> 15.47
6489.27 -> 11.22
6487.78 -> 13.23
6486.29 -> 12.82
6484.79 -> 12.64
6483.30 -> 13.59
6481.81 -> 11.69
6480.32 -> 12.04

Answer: -4.49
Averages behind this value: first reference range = 13.3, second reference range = 13.4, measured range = 18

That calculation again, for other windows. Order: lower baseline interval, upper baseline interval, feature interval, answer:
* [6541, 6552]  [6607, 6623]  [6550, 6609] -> -4.1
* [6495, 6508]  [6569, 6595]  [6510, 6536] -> 2.9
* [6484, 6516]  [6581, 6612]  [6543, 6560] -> -1.7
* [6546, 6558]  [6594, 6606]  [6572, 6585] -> -3.7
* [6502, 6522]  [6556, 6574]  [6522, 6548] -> 3.8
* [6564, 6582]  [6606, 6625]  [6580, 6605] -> -2.2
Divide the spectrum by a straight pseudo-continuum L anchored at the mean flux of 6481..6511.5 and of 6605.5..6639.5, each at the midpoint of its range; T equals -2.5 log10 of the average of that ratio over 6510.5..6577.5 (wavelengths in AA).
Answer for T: -0.15 mag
